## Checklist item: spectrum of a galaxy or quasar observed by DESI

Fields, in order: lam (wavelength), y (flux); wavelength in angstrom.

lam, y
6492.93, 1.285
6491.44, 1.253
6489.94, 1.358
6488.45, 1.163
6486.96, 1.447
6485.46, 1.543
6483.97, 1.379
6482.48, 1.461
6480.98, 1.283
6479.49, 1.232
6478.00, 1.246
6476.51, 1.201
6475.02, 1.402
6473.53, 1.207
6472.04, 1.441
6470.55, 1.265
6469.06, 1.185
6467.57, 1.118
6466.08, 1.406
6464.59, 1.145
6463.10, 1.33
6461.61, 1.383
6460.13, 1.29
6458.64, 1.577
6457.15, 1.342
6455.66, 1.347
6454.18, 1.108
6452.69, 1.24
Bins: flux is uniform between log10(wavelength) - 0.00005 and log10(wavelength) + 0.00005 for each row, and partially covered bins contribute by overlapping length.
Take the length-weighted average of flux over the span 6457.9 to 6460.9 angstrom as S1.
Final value 1.44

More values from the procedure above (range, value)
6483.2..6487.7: 1.46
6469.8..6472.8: 1.35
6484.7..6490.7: 1.38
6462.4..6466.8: 1.29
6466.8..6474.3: 1.24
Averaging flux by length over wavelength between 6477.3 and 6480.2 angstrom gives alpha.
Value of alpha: 1.24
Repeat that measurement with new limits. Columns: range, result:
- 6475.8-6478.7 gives 1.22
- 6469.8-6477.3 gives 1.3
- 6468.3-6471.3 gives 1.22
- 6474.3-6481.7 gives 1.27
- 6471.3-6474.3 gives 1.32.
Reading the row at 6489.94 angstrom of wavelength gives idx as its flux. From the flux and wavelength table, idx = 1.358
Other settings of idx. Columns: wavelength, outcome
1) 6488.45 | 1.163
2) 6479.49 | 1.232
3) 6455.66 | 1.347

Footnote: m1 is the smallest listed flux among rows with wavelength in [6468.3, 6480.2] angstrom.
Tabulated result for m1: 1.185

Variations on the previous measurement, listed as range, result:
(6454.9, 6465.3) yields 1.145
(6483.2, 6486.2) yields 1.379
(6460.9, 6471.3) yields 1.118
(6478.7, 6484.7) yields 1.232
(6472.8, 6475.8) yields 1.207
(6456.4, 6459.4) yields 1.342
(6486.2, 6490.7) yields 1.163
